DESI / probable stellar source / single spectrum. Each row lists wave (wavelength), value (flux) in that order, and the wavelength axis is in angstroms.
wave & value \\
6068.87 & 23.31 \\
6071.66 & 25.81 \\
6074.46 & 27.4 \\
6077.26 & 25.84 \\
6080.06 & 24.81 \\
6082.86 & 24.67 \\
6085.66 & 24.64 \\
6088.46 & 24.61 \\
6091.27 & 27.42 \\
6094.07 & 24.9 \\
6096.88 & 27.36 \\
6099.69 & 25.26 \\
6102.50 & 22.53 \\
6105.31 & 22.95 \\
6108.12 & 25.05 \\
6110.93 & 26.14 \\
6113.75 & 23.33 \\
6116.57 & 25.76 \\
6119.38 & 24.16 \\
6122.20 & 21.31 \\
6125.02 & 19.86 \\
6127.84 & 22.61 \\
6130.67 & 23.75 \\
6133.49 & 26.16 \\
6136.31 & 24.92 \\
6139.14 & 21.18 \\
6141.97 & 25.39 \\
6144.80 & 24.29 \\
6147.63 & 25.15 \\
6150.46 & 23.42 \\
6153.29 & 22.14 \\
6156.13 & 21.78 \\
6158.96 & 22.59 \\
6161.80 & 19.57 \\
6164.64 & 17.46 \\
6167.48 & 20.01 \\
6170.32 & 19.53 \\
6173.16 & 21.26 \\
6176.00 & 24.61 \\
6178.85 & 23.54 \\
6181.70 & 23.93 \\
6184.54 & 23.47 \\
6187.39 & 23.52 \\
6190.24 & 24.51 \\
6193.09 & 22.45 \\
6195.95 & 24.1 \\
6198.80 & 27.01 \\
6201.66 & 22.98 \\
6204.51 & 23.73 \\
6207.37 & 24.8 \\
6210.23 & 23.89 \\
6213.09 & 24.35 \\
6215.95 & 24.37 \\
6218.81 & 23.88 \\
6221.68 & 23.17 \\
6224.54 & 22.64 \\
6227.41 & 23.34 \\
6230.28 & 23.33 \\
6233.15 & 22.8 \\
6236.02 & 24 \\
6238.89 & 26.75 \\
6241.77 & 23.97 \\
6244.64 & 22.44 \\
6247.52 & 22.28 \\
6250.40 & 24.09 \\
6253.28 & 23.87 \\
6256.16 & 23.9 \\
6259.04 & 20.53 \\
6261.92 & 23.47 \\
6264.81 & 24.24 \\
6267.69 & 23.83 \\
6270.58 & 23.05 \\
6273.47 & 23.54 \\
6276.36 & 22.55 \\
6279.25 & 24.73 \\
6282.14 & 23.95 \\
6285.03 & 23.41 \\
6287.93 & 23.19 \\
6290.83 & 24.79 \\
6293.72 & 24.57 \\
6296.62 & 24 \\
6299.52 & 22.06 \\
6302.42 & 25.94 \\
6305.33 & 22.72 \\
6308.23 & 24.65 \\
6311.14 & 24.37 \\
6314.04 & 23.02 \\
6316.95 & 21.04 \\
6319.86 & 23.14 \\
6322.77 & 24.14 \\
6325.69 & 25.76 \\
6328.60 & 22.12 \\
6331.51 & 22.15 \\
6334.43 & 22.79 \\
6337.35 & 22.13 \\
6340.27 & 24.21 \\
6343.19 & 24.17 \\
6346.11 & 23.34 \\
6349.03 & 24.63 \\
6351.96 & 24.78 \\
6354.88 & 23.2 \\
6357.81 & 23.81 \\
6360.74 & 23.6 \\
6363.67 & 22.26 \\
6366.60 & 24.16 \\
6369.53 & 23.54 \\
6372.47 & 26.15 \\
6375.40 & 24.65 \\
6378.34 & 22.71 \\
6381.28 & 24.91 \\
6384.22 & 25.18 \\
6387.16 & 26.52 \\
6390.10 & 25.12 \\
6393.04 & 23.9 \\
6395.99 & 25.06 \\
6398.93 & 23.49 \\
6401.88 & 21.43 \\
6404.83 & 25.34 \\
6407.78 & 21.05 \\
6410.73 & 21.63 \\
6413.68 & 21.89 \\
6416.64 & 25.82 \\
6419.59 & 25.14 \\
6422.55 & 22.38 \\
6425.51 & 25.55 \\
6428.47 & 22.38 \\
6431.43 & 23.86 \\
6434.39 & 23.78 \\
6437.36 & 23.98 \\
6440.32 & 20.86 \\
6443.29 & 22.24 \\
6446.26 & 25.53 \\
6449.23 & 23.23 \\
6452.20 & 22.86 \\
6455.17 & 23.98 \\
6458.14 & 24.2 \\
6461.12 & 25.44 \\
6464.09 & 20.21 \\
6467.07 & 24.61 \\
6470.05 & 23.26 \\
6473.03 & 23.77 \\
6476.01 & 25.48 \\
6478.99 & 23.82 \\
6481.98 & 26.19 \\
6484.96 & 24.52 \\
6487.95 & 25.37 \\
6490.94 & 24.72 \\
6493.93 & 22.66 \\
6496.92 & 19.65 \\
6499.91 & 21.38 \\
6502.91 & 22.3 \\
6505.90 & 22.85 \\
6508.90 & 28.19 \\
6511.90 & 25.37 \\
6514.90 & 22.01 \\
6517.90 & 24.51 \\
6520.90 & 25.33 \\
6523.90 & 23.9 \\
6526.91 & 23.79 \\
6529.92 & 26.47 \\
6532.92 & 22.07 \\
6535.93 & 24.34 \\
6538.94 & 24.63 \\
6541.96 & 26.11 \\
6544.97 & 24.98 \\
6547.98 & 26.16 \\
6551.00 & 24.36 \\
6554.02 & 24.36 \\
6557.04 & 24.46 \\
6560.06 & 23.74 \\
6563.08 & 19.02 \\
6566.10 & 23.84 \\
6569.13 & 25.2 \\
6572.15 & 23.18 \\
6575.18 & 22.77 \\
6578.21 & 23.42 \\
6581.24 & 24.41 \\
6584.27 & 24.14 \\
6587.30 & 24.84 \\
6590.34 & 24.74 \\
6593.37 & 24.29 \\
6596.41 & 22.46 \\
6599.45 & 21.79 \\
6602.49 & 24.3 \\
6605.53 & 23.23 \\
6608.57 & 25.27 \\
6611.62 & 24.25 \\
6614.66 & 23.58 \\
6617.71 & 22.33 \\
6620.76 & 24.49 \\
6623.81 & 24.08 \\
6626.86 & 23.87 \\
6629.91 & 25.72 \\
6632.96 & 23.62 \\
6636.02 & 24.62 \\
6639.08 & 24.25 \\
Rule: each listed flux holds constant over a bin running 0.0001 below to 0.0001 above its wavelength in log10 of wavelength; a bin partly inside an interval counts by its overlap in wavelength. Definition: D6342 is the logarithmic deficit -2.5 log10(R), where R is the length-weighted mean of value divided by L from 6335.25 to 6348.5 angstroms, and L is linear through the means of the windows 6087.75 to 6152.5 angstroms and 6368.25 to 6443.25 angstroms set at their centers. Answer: 0.02 mag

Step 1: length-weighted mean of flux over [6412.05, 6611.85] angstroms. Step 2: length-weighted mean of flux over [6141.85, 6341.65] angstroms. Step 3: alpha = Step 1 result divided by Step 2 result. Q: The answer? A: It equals 1.0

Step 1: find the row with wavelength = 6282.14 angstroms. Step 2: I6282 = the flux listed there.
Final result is 23.95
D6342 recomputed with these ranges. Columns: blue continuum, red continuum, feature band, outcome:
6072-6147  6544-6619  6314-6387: 0.019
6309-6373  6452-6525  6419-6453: 0.015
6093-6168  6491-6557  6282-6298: -0.016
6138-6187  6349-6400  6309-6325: 0.021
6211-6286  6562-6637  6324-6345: 0.013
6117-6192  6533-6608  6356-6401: -0.041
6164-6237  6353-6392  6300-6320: 0.019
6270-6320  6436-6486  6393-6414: 0.035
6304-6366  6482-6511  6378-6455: -0.006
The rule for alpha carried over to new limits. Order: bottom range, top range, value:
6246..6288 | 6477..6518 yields 1.02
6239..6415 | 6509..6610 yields 1.02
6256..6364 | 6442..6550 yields 1.02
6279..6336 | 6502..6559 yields 1.04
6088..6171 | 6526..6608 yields 1.03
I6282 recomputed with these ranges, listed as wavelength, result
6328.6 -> 22.12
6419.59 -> 25.14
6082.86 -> 24.67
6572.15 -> 23.18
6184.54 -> 23.47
